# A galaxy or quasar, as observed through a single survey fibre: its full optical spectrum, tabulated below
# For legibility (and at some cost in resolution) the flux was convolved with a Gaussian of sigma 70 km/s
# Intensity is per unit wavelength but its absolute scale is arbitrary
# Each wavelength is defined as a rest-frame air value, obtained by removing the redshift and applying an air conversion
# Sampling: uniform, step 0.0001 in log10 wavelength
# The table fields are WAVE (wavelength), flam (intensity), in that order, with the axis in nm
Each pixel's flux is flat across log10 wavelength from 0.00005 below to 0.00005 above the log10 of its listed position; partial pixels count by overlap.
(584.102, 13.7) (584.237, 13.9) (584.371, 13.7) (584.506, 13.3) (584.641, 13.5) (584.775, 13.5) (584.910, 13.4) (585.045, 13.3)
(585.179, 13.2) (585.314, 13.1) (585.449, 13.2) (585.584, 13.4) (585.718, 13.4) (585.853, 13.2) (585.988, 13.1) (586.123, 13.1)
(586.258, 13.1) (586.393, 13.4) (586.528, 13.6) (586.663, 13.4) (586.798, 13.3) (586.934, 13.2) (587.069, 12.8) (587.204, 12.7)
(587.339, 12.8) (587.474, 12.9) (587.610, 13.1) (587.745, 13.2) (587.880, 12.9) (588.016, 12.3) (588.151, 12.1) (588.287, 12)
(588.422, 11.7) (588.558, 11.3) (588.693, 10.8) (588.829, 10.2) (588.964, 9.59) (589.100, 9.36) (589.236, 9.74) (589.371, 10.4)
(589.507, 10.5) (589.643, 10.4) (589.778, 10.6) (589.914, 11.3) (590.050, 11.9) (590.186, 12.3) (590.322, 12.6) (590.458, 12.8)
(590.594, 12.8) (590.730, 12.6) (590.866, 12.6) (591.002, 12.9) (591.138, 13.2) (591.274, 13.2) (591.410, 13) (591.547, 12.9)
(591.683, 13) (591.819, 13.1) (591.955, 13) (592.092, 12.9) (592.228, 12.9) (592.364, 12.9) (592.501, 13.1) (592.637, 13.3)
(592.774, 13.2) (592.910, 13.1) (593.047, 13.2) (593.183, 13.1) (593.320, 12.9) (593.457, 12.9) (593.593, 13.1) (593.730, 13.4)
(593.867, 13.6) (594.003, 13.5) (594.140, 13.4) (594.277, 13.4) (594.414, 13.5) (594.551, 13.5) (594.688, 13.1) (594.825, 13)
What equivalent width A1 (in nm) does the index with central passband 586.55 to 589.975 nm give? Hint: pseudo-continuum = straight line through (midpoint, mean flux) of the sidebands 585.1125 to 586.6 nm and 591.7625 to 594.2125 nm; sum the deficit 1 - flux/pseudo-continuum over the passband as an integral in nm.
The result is 0.39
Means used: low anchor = 13.3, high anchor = 13.1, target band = 11.7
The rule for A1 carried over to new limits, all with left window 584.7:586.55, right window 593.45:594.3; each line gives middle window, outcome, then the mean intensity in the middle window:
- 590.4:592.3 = 0.06 nm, 12.9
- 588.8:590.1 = 0.29 nm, 10.4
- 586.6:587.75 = 0.02 nm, 13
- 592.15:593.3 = 0.02 nm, 13.1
